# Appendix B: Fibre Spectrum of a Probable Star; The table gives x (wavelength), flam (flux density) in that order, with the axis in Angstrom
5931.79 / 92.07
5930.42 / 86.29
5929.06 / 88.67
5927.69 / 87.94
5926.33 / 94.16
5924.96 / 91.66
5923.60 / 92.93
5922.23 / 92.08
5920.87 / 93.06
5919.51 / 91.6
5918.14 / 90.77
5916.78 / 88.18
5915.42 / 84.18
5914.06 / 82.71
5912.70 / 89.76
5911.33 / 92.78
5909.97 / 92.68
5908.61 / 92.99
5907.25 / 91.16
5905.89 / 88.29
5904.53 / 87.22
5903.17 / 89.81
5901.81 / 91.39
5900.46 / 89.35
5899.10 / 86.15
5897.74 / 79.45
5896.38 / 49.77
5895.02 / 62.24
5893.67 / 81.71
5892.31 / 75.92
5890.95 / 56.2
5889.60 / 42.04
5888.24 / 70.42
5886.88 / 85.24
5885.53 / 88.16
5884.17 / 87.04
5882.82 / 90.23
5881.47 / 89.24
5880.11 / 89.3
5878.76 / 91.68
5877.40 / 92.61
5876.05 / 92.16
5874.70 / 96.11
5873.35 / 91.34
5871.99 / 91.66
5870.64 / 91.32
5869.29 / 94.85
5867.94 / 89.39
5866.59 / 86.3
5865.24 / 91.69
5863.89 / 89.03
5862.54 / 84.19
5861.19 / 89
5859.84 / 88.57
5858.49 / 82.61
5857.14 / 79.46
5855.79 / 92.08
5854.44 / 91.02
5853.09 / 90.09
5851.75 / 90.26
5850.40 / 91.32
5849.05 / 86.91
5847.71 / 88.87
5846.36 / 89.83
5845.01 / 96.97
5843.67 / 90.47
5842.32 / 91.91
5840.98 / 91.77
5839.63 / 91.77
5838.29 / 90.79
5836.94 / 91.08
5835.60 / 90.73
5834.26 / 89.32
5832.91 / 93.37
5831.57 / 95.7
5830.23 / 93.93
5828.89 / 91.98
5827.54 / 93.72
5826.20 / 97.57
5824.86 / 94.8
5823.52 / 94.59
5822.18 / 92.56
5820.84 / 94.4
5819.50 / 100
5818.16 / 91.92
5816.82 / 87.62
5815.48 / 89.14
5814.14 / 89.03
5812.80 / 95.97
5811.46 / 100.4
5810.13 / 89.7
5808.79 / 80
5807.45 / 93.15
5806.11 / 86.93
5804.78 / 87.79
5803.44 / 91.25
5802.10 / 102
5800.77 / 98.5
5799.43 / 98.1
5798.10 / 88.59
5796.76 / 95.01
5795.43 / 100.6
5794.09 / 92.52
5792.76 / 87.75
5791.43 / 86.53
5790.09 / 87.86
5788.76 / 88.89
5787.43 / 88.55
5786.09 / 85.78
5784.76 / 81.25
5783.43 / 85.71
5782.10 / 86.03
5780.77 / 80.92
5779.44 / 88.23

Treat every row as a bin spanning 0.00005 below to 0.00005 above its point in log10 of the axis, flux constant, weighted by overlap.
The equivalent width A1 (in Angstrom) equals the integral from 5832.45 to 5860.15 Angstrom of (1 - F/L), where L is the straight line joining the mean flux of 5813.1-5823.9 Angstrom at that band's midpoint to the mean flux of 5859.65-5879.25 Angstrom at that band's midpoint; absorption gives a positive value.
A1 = 0.47 Angstrom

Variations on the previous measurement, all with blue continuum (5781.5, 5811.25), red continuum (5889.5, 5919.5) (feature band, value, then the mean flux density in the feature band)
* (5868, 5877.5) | -0.9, 92.7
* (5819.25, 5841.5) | -1.4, 93.3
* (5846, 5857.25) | -0.4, 89.3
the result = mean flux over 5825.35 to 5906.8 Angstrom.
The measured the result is 86.9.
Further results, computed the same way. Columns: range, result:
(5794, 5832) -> 93.4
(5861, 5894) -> 85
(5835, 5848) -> 91.5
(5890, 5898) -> 66.1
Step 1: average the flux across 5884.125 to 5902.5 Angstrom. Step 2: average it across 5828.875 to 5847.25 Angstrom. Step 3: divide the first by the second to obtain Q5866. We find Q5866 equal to 0.81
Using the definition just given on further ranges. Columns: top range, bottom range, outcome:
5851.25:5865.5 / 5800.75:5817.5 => 0.96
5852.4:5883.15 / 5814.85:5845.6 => 0.97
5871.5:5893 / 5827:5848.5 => 0.90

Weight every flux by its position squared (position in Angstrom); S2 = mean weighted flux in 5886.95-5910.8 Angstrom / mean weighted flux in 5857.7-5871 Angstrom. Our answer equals 0.9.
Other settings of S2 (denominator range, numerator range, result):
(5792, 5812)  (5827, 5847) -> 1.01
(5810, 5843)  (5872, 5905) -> 0.90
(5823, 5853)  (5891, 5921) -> 0.94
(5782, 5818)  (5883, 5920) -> 0.93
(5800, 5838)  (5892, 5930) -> 0.96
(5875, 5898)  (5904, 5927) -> 1.17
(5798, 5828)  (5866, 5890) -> 0.96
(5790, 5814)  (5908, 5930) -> 1.02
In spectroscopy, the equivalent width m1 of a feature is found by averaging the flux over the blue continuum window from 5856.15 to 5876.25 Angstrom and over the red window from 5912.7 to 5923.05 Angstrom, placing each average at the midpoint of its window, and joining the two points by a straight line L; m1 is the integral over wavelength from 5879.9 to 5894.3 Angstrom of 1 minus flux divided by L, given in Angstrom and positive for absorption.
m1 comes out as 1.90 Angstrom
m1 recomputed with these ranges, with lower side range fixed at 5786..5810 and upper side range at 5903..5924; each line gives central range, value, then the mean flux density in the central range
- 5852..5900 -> 3.5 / 83.7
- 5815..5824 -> -0.2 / 92.9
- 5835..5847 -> -0.1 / 91.7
